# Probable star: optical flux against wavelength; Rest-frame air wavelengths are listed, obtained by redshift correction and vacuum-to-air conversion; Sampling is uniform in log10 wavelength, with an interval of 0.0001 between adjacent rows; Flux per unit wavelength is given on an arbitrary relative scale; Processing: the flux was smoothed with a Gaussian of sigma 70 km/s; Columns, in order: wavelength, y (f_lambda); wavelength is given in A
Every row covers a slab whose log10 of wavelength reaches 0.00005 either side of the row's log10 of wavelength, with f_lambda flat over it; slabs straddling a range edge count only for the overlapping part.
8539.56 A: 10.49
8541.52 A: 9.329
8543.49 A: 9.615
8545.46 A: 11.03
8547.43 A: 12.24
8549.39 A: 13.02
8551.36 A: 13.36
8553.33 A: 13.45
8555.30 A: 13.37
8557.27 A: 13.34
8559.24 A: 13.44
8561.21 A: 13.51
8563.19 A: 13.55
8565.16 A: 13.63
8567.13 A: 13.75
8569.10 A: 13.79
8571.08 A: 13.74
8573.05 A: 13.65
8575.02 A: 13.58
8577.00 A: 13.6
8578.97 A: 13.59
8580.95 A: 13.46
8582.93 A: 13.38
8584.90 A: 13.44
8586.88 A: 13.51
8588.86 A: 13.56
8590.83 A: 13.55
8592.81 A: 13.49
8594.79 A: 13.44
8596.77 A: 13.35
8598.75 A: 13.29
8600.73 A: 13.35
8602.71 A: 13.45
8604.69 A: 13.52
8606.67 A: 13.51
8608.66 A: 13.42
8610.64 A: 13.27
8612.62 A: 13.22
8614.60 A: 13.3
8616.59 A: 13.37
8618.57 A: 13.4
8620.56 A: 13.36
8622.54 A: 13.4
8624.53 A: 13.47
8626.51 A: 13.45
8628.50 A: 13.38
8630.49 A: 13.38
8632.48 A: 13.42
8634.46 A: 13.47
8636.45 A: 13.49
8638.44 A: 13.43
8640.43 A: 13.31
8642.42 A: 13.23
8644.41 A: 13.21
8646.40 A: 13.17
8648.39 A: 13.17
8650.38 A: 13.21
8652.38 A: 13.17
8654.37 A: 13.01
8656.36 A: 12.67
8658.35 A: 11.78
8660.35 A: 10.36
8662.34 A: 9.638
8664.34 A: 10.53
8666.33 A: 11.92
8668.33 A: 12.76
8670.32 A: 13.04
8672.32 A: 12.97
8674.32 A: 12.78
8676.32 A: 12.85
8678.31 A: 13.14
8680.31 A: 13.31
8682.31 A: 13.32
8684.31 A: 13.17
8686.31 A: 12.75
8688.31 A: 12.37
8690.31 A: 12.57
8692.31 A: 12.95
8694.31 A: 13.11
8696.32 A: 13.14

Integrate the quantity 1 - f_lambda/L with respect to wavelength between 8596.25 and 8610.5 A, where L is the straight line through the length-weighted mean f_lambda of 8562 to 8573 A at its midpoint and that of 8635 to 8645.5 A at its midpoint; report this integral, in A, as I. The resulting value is 0.1 A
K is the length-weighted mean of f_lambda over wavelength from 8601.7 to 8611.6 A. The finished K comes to 13.4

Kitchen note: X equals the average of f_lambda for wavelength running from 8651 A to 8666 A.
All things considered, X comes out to 11.6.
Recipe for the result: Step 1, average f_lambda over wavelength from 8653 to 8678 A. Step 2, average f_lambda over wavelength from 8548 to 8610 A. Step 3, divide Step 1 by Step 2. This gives 0.90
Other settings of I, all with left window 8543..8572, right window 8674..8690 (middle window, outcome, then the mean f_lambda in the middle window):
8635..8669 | 1.29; 12.5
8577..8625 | -1.52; 13.4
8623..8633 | -0.33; 13.4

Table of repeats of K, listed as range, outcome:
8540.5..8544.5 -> 9.49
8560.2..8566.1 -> 13.5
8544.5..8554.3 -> 12.6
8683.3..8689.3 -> 12.8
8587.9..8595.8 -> 13.5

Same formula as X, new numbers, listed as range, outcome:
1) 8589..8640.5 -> 13.4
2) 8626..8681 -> 12.7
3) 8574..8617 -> 13.4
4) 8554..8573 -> 13.6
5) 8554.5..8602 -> 13.5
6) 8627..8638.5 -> 13.4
